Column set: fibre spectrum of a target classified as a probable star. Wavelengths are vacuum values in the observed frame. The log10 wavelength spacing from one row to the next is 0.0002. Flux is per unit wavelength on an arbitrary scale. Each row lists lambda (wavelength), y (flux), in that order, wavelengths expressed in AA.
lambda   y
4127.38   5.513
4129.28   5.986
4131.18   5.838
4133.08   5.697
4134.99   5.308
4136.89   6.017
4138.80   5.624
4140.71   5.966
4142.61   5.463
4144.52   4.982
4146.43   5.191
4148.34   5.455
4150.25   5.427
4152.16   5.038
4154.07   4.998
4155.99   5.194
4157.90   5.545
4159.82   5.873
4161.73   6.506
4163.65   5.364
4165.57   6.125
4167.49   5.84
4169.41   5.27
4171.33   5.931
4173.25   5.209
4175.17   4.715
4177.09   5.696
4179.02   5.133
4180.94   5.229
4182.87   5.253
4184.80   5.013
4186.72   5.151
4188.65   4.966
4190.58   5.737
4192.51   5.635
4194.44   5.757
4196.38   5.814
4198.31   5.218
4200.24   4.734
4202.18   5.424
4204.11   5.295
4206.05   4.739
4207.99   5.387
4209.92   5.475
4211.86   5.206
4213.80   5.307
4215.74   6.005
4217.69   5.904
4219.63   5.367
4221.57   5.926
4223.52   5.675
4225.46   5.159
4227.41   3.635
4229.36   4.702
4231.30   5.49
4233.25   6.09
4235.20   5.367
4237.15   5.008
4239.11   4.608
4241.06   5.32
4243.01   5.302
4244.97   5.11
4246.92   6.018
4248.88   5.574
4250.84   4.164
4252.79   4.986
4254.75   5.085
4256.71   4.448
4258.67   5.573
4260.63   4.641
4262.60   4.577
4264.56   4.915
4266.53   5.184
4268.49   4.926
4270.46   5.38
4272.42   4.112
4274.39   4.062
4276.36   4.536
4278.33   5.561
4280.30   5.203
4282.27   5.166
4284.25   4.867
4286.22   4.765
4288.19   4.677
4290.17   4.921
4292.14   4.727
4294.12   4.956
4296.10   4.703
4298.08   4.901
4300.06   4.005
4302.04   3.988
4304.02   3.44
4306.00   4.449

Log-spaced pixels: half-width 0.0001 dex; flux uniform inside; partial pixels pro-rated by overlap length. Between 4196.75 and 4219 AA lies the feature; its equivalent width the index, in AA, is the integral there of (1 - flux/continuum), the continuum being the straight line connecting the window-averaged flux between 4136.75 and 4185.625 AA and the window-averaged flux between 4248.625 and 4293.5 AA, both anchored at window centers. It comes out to -0.64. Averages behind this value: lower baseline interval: 5.45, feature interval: 5.35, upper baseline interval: 4.86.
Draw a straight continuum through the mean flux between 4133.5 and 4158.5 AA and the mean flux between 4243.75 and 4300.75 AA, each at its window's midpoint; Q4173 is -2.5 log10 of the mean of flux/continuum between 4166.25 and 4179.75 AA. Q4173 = -0.025 mag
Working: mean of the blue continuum 5.4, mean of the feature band 5.42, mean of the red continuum 4.89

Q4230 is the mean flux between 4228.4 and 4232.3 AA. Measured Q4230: 5.11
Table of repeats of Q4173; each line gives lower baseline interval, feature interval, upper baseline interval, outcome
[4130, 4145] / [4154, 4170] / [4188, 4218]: -0.024 mag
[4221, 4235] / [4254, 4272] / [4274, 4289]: 0.014 mag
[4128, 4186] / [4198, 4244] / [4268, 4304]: -0.034 mag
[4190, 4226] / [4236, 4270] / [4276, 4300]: 0.023 mag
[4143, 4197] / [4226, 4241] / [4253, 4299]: 0.017 mag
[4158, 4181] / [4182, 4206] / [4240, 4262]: 0.026 mag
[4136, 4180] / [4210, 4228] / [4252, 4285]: -0.047 mag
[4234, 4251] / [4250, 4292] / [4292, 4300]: 0.025 mag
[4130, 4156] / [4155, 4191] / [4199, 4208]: -0.036 mag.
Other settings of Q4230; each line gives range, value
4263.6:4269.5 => 5.01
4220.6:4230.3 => 5.02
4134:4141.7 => 5.73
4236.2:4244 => 5.05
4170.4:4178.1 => 5.38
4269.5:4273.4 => 4.75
